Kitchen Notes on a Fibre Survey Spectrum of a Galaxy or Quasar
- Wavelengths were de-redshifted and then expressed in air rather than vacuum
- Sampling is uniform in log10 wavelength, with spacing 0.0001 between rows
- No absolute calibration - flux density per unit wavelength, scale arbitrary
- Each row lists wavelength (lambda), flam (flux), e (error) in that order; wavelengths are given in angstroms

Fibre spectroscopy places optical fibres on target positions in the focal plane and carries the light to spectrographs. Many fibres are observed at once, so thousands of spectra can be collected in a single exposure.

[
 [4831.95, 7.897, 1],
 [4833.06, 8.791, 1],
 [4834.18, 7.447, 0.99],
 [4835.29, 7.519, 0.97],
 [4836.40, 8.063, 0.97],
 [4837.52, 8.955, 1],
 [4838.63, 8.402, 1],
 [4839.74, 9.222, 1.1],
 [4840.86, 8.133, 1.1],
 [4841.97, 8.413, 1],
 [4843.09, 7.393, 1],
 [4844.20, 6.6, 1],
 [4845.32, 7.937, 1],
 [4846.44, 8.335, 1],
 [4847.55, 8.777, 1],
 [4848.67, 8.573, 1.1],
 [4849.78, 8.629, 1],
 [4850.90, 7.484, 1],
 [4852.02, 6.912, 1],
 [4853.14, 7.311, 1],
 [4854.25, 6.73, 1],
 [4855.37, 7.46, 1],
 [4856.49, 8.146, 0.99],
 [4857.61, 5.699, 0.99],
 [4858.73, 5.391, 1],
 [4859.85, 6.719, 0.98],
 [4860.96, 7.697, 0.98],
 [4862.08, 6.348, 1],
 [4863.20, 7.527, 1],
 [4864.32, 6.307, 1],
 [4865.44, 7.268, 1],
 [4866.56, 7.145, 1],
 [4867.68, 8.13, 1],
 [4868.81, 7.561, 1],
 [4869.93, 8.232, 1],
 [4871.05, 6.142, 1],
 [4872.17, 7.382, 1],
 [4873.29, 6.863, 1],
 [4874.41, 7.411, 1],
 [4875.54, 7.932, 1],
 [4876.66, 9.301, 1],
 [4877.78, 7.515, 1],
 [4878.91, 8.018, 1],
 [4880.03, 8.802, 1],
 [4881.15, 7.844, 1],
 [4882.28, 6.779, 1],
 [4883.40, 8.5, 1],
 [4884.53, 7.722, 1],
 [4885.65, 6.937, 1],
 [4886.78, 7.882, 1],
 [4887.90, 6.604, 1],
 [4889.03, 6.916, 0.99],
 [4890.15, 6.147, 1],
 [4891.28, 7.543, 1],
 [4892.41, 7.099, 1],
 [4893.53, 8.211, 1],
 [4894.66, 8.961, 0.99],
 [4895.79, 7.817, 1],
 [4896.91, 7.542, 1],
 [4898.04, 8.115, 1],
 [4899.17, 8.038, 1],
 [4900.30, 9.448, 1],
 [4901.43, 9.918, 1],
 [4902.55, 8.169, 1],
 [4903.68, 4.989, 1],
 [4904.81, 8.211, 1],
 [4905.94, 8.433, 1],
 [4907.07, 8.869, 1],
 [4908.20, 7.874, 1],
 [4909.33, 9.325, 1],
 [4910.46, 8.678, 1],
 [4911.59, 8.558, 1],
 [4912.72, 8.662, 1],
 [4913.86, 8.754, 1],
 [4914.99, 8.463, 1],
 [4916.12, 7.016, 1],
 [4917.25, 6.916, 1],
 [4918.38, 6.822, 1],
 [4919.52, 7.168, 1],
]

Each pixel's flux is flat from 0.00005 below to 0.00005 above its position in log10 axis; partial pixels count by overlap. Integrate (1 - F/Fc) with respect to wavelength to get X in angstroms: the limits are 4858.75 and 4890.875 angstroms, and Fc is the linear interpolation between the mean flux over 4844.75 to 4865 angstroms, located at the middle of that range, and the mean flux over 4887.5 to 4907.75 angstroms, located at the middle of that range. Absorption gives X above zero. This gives 0.80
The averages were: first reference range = 7.33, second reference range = 7.85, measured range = 7.38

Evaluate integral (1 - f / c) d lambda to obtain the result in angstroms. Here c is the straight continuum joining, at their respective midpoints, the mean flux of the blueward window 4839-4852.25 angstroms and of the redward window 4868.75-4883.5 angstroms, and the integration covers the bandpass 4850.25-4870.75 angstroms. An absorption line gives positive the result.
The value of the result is 2.0 angstroms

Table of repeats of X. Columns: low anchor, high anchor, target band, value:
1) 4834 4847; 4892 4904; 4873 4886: 0.4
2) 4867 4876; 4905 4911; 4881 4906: 1.3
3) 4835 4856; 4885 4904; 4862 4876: 1.0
